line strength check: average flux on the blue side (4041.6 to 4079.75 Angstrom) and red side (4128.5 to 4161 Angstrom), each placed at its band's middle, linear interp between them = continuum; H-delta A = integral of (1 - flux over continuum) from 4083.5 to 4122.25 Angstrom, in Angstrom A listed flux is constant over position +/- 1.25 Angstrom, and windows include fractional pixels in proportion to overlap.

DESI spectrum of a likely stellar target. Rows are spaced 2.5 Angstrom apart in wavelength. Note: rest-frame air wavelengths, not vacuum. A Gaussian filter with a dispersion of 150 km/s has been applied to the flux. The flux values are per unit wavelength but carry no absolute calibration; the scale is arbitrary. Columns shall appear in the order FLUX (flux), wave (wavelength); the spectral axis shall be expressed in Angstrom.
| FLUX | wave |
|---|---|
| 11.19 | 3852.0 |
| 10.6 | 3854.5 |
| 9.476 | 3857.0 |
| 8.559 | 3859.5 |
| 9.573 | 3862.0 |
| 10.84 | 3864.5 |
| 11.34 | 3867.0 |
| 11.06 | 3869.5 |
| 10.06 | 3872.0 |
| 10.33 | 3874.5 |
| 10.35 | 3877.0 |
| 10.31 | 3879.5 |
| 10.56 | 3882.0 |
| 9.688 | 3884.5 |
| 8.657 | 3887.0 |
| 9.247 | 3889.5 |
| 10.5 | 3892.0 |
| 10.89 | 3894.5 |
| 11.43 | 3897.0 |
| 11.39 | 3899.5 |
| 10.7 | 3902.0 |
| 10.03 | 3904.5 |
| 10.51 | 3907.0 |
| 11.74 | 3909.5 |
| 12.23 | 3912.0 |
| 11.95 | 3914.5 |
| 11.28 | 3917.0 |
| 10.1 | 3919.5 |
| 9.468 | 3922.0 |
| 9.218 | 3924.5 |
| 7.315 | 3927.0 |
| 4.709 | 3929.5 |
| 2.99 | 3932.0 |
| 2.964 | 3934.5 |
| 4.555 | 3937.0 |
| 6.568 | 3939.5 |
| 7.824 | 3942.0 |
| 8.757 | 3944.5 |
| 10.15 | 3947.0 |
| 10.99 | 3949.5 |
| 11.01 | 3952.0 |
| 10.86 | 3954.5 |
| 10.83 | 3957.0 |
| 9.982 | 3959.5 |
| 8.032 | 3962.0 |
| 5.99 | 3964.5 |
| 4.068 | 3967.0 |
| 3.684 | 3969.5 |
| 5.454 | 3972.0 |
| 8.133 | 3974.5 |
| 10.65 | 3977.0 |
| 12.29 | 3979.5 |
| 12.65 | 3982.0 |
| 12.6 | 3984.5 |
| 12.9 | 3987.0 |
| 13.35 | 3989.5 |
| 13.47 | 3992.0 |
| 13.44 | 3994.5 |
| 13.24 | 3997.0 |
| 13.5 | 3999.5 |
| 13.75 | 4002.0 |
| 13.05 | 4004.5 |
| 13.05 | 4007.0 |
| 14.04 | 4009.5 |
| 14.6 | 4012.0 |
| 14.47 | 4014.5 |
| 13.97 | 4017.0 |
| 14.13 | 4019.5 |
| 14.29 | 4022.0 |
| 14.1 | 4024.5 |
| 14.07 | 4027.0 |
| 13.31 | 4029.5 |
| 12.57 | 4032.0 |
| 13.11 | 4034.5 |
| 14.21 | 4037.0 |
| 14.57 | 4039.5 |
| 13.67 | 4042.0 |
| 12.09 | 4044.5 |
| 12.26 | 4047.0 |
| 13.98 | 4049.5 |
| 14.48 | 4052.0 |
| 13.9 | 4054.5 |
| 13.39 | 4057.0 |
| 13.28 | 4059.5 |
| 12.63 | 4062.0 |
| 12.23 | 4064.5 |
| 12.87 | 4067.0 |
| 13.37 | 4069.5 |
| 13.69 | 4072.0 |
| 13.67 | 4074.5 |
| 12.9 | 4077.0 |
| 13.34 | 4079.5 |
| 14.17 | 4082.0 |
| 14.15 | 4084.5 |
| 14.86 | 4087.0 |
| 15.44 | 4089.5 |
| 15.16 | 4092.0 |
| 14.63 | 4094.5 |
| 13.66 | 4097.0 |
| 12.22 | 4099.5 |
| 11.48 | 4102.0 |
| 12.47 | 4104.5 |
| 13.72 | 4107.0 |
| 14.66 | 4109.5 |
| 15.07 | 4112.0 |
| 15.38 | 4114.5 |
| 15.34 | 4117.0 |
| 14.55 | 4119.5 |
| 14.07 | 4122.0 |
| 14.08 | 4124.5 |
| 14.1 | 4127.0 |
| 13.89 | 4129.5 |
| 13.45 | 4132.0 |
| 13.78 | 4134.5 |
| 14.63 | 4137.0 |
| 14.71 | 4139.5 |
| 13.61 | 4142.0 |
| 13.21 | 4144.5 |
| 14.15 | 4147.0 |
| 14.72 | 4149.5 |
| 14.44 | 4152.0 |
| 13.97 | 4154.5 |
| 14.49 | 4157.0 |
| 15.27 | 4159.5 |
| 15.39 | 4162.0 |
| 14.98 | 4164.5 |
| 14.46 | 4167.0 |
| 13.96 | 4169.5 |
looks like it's -1.3 Angstrom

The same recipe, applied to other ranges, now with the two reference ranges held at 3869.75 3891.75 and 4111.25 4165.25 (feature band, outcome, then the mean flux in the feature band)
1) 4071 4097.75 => -1.3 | 14.2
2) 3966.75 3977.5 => 4.9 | 6.32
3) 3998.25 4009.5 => -1.2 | 13.4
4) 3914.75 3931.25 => 3.1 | 8.71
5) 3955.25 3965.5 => 2.2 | 8.88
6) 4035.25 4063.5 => -1.3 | 13.5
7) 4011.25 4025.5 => -2.2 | 14.3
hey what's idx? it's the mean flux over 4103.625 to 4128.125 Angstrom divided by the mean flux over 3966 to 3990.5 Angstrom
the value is 1.5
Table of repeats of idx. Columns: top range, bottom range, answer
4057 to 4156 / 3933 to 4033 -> 1.27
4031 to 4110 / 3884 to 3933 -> 1.39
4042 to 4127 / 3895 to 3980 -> 1.57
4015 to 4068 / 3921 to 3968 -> 1.75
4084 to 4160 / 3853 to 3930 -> 1.39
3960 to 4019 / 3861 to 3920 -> 1.07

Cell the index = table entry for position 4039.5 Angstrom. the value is 14.57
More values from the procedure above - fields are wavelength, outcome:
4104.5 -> 12.47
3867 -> 11.34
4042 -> 13.67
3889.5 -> 9.247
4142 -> 13.61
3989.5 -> 13.35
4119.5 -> 14.55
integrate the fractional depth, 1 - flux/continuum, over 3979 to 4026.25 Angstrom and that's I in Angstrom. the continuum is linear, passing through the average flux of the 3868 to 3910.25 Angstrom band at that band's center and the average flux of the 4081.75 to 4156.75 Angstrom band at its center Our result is -5.0 Angstrom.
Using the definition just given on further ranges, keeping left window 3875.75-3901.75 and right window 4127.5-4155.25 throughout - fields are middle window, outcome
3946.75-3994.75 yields 6.6 Angstrom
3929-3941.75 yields 7.4 Angstrom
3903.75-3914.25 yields -0.6 Angstrom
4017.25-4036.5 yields -2.1 Angstrom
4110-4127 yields -1.2 Angstrom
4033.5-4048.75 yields -0.9 Angstrom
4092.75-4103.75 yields 0.3 Angstrom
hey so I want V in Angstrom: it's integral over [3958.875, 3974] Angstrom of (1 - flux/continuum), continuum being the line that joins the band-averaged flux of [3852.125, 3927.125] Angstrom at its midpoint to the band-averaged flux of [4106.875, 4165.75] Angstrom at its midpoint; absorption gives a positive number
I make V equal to 7.1 Angstrom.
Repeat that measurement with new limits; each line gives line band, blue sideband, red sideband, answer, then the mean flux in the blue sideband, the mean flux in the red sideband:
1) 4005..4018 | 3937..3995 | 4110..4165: -3.73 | 9.57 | 14.4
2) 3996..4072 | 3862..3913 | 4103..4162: -4.66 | 10.6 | 14.3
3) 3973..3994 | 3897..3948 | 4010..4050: -0.67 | 8.78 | 13.7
